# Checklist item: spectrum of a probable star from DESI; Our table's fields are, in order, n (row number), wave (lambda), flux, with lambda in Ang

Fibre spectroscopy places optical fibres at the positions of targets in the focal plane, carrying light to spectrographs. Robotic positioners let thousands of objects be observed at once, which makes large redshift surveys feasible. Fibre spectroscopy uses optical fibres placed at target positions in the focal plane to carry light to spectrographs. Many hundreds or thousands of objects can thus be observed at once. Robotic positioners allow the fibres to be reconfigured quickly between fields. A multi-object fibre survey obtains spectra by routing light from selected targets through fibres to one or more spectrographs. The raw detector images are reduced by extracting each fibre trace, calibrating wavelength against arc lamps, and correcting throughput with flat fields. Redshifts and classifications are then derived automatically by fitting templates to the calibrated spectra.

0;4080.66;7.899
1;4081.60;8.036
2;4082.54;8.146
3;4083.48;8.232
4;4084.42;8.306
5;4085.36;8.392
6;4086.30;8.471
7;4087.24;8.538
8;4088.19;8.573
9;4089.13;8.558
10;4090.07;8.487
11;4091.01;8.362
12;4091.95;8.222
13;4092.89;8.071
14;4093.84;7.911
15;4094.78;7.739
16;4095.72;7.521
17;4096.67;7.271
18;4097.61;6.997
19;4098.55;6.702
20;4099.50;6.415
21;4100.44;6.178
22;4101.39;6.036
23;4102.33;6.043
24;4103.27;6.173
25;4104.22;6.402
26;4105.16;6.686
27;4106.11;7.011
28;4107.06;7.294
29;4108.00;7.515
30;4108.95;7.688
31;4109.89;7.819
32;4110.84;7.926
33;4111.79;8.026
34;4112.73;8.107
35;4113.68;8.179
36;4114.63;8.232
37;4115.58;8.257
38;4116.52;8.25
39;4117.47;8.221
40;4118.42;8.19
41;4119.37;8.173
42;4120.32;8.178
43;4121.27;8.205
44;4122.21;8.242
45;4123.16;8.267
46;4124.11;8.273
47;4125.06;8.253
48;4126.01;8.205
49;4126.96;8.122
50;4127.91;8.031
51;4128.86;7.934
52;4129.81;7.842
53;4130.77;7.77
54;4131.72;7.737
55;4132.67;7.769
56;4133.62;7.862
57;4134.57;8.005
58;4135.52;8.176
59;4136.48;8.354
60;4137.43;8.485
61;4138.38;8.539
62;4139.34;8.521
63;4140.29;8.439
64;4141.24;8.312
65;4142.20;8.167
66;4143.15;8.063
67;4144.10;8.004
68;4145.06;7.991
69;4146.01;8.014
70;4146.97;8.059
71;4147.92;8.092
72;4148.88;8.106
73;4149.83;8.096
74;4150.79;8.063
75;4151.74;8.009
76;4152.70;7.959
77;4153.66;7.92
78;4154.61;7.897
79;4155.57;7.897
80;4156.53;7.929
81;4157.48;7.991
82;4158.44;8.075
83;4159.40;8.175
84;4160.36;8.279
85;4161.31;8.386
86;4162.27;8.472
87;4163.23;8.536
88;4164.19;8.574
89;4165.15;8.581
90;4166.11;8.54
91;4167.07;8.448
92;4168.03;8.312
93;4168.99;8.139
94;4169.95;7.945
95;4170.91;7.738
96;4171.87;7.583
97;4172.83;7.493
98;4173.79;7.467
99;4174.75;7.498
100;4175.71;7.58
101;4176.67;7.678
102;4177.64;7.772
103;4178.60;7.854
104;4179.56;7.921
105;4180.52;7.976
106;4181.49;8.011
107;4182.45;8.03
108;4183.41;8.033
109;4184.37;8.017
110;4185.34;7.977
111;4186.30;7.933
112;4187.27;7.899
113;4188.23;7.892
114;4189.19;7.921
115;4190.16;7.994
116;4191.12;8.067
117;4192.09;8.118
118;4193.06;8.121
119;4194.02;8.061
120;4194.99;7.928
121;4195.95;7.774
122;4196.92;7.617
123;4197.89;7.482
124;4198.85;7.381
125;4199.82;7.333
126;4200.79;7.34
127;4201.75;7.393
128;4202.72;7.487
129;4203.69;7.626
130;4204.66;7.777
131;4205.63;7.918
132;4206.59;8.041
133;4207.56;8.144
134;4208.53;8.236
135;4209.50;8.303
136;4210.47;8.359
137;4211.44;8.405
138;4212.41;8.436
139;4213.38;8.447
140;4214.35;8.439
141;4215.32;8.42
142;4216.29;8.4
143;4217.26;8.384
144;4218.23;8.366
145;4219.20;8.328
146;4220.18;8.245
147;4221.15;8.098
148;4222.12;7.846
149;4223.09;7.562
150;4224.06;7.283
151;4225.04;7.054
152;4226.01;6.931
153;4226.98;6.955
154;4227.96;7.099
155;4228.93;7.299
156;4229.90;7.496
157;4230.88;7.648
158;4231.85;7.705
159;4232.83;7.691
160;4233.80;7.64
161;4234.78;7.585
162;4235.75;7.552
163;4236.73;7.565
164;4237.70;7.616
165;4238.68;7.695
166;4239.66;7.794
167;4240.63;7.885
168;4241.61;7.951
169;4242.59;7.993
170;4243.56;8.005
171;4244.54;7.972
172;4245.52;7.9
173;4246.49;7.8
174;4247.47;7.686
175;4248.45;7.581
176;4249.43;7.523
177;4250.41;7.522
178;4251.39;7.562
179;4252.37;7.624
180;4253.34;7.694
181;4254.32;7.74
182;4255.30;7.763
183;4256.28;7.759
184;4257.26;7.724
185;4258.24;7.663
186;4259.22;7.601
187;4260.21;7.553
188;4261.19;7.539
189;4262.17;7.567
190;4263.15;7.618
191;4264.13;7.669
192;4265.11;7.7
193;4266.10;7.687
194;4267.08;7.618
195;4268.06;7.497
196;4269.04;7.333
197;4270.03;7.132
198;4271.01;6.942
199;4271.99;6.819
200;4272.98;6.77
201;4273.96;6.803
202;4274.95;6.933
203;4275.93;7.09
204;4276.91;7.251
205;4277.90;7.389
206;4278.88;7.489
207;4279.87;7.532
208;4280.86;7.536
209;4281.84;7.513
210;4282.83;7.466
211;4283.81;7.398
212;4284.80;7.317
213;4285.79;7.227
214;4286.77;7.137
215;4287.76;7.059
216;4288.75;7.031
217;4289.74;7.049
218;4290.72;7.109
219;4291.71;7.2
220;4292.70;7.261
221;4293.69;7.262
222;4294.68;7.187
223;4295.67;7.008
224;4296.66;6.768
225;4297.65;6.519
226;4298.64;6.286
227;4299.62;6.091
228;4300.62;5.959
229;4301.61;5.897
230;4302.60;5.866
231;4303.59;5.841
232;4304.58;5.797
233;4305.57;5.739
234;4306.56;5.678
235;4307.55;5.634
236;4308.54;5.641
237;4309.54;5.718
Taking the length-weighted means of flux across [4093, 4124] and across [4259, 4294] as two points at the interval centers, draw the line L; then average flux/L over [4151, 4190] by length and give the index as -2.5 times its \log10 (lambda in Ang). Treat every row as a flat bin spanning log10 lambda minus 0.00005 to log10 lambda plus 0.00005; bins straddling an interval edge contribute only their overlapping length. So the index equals -0.081 mag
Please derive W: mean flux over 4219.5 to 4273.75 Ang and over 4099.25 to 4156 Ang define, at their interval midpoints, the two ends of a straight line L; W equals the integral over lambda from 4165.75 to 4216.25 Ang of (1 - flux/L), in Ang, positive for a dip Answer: -1.49 Ang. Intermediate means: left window 7.85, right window 7.58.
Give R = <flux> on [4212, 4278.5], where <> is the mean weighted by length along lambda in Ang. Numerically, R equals 7.64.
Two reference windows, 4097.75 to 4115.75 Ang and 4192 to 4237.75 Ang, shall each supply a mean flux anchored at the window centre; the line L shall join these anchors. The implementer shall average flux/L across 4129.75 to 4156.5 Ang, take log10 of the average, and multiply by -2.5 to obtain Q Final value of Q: -0.10 mag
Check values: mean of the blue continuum 7.17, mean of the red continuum 7.81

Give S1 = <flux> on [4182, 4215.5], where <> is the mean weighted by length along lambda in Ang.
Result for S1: 7.95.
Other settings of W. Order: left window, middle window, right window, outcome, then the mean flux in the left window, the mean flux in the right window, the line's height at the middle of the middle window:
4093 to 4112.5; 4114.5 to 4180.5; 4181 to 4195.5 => -4.57 Ang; 7.1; 8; 7.57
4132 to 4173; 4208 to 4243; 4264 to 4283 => -1.00 Ang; 8.14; 7.3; 7.63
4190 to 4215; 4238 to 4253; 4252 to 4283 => -0.31 Ang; 7.93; 7.44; 7.61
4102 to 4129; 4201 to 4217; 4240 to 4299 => -1.15 Ang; 7.8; 7.41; 7.56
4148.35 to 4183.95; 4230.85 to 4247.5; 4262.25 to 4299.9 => -0.61 Ang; 8.03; 7.19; 7.49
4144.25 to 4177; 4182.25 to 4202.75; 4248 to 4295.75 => 0.11 Ang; 8.05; 7.38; 7.85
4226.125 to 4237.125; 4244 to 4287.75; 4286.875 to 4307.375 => -3.11 Ang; 7.46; 6.53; 6.97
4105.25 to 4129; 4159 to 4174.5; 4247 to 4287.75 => -0.68 Ang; 8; 7.43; 7.82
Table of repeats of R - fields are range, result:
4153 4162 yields 8.07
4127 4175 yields 8.09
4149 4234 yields 7.92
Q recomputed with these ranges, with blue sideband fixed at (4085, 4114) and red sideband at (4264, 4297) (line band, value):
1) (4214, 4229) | -0.07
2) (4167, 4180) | -0.06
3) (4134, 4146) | -0.11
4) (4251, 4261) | -0.06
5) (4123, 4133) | -0.08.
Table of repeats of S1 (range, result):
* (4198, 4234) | 7.82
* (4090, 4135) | 7.68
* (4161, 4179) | 8.03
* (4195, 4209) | 7.69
